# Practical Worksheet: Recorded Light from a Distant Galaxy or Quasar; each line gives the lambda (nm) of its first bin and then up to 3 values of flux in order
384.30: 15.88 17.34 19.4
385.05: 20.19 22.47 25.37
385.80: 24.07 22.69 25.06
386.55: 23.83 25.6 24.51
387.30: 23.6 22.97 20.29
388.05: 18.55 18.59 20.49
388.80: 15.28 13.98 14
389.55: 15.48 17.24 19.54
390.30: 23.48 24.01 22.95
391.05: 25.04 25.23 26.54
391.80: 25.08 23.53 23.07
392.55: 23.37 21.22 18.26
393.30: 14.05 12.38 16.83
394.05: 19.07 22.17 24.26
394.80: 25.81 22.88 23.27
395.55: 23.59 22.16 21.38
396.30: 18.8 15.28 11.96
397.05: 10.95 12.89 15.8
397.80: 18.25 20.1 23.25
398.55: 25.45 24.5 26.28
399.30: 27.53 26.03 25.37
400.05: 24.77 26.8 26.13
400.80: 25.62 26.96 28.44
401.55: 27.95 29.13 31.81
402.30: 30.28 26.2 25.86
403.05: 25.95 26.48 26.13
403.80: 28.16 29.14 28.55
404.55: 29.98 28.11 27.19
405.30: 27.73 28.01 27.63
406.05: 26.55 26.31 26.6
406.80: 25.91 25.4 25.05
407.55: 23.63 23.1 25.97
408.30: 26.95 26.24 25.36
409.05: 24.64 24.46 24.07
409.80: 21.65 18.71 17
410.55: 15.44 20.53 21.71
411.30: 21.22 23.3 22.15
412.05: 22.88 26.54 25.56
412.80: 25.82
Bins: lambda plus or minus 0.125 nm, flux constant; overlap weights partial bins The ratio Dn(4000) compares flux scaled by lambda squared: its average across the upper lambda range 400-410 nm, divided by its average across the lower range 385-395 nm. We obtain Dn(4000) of 1.35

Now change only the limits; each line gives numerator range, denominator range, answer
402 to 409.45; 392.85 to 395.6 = 1.40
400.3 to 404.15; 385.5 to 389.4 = 1.41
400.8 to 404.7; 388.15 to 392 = 1.45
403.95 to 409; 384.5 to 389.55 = 1.41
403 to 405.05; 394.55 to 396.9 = 1.39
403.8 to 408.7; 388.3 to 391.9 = 1.41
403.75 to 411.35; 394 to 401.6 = 1.17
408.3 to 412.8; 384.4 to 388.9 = 1.18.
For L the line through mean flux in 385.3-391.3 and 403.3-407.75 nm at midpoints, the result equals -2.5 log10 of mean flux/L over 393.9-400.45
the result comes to 0.13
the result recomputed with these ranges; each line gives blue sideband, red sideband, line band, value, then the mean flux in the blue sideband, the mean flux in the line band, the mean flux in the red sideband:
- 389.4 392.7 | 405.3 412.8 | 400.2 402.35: -0.20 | 22.6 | 28.1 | 24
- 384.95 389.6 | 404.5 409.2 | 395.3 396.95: 0.22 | 21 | 19.1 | 26.3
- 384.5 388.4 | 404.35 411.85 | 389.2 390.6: 0.20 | 22.3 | 18.8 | 24.4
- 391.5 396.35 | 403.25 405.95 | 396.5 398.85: 0.32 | 21.3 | 17.7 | 27.9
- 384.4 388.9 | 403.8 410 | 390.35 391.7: -0.09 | 21.7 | 24.7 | 26.1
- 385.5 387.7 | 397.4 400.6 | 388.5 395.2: 0.16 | 24.1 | 20.6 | 23.7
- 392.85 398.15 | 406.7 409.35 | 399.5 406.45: -0.21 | 18.6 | 27.4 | 25.2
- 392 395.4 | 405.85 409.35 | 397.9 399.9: -0.10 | 20.6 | 24.7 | 25.5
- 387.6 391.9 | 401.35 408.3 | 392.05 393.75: 0.15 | 20.4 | 19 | 27.2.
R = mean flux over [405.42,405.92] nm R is 27.8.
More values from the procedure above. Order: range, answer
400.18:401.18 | 26.4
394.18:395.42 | 23.7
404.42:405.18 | 28.4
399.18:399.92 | 26.3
